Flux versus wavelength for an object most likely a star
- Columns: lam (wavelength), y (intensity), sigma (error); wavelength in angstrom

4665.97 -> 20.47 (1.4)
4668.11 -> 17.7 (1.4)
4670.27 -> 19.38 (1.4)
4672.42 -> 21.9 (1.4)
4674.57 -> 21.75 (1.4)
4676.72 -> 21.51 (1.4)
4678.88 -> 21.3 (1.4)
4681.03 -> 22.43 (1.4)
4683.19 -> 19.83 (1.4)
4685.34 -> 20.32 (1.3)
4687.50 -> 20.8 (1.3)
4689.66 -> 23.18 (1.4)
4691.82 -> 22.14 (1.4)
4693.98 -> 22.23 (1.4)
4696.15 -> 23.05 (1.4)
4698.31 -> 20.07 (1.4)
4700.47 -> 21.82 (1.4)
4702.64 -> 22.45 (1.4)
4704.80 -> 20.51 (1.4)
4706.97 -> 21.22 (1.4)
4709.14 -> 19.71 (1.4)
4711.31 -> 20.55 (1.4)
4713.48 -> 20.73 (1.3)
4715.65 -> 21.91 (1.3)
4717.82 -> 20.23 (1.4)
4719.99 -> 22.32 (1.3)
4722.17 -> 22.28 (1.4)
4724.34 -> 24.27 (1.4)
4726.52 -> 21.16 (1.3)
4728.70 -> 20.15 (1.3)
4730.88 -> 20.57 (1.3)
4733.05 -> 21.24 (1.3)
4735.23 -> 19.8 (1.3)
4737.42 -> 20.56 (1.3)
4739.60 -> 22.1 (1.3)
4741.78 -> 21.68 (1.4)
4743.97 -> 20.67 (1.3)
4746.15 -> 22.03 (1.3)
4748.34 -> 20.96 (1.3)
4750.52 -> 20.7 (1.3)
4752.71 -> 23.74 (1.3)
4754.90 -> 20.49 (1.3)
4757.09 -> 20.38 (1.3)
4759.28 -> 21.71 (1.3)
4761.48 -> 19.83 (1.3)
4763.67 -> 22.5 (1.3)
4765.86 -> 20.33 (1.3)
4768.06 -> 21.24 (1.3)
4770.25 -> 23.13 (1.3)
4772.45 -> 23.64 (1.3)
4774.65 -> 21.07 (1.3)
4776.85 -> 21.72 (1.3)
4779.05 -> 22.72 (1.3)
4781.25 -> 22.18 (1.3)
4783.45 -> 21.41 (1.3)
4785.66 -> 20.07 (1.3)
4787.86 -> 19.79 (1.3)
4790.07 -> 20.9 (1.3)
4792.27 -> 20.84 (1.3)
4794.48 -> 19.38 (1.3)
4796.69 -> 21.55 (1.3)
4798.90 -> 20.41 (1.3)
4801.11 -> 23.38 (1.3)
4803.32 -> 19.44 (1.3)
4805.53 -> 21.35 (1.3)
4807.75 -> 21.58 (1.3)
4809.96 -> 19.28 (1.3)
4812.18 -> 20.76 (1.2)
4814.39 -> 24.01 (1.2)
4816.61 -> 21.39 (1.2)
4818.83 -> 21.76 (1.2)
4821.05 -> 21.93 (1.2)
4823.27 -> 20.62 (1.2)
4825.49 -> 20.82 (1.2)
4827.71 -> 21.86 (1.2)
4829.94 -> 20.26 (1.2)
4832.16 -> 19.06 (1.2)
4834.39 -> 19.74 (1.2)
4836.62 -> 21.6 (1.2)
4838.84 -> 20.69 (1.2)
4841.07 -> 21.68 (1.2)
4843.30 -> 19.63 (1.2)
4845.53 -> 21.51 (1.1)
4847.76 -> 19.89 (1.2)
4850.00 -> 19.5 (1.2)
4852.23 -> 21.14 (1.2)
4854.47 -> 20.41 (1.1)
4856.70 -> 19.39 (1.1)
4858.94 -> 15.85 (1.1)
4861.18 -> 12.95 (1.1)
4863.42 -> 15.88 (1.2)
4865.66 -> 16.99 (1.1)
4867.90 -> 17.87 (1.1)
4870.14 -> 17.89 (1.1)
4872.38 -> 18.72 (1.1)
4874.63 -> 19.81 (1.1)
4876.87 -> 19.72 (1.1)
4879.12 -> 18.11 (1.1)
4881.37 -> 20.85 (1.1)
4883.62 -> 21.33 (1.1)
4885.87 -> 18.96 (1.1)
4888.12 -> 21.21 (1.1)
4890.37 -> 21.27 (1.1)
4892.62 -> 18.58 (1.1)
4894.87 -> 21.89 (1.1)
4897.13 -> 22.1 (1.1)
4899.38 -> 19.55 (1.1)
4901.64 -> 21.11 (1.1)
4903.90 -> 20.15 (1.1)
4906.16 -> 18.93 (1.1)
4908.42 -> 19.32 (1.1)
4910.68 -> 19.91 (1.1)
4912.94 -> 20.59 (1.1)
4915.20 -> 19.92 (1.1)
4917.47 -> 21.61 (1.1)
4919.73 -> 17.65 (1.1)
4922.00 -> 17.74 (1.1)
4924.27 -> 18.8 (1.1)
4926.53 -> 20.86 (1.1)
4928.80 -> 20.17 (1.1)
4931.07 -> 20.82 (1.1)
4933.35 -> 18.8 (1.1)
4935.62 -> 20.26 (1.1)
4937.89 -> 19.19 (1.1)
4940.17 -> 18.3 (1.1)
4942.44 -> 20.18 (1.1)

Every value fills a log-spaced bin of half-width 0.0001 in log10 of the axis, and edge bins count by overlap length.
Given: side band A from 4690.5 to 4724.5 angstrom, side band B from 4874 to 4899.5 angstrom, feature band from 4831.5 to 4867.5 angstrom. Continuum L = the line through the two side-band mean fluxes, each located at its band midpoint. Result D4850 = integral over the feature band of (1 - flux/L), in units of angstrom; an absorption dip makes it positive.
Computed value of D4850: 2.6 angstrom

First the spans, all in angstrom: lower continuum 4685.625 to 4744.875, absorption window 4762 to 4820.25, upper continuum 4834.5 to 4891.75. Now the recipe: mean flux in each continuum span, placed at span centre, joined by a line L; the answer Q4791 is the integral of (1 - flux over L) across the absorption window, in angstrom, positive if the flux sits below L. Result -3.0 angstrom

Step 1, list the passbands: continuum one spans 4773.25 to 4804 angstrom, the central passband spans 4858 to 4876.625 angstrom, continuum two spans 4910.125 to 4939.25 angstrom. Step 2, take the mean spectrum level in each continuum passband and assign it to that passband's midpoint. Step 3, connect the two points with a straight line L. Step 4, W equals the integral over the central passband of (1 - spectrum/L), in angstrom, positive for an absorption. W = 2.9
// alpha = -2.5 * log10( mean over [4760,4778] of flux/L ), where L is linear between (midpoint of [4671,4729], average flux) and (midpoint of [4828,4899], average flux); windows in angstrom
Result -0.05 mag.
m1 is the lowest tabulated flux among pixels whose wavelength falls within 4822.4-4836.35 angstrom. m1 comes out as 19.06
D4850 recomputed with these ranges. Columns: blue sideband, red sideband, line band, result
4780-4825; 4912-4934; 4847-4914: 2.85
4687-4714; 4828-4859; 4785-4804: -0.04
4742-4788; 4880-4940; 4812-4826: -0.51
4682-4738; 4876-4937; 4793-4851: -0.95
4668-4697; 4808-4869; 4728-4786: -2.06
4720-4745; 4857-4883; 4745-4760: -0.42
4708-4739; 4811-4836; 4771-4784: -0.66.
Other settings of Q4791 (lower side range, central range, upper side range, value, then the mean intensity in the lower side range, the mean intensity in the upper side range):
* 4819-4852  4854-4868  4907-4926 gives 2.4 angstrom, 20.7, 19.5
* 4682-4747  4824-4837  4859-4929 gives -0.3 angstrom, 21.3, 19.3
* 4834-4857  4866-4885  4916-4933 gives 0.9 angstrom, 20.5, 19.6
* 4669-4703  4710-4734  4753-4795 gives 0.0 angstrom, 21.5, 21.3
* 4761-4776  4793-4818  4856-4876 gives -1.4 angstrom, 21.8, 17.2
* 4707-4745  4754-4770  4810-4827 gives 0.2 angstrom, 21.2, 21.5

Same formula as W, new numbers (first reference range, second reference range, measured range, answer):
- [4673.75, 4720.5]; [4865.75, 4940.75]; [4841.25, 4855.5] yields -0.19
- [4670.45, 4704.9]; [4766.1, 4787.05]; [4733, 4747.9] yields 0.39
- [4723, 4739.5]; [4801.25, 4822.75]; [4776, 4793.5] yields 0.09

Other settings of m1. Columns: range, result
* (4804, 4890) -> 12.95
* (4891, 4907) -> 18.58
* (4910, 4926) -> 17.65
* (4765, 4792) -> 19.79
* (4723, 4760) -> 19.8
